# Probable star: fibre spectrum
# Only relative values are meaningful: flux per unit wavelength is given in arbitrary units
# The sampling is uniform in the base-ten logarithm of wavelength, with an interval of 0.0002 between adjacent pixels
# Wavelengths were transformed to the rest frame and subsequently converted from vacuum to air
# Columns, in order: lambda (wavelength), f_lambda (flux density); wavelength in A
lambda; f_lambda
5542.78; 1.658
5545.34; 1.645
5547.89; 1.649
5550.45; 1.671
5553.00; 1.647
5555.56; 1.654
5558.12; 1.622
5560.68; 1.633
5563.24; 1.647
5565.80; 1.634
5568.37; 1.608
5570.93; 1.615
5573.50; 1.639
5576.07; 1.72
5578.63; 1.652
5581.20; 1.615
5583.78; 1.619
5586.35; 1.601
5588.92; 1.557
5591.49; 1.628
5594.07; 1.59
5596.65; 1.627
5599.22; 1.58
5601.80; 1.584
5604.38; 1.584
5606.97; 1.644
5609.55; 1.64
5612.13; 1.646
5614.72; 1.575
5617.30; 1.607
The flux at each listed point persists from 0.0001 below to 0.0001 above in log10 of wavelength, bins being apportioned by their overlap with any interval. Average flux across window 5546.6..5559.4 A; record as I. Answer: 1.65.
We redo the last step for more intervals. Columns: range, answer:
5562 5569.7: 1.63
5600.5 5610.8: 1.61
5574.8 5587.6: 1.64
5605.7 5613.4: 1.64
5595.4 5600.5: 1.61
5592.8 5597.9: 1.61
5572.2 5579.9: 1.67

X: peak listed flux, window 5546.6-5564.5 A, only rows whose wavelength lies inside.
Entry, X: 1.671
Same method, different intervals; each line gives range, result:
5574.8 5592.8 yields 1.72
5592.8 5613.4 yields 1.646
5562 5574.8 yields 1.647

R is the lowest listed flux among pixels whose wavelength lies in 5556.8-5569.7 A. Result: 1.608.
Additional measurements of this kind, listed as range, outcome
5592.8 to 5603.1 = 1.58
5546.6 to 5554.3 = 1.647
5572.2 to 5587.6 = 1.601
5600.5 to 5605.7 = 1.584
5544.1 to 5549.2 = 1.645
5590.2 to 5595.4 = 1.59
